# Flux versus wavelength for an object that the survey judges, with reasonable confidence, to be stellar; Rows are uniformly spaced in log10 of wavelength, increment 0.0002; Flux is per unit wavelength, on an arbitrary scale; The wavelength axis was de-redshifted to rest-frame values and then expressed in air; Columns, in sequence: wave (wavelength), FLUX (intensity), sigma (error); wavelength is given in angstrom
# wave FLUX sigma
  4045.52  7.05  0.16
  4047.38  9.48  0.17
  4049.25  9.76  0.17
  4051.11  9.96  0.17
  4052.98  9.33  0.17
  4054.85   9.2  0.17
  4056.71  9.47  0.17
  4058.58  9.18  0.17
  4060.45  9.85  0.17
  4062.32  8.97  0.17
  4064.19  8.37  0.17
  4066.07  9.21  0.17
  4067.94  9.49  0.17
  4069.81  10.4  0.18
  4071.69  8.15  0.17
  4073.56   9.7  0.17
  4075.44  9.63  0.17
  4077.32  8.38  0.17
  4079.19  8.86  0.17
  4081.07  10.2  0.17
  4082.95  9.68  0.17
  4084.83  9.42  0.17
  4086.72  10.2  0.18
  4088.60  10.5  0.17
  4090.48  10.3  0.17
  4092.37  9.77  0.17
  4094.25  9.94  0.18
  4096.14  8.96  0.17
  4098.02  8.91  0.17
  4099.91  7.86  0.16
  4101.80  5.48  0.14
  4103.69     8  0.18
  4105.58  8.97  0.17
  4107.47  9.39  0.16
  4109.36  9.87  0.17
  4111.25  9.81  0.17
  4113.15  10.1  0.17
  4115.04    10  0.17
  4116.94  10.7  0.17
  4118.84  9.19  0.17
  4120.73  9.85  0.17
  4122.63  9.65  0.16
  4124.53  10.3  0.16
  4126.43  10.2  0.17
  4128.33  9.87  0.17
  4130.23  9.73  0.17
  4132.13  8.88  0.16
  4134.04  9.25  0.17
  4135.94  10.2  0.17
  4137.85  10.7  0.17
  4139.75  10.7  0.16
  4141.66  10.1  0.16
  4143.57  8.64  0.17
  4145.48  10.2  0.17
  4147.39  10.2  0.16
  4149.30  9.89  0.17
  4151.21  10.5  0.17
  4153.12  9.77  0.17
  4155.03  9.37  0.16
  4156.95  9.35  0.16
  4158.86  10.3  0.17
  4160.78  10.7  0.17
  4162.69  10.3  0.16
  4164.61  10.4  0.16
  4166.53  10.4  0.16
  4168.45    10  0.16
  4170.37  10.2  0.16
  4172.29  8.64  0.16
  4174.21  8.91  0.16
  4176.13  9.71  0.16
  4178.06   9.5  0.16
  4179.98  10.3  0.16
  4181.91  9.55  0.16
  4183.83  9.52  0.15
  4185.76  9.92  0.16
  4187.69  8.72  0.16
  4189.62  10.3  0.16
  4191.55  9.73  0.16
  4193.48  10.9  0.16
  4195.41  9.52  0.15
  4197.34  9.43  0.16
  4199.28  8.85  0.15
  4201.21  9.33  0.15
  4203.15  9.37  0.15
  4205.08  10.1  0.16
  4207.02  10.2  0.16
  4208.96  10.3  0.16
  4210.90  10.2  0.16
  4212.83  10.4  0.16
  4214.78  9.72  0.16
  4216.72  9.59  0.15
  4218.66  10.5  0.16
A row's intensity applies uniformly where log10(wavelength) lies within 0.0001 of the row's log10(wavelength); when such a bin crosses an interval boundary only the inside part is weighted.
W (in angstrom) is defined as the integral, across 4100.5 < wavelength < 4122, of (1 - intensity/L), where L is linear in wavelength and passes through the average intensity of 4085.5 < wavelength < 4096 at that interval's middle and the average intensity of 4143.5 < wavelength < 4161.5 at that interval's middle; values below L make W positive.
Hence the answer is 1.71 angstrom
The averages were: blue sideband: 10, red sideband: 9.94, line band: 9.2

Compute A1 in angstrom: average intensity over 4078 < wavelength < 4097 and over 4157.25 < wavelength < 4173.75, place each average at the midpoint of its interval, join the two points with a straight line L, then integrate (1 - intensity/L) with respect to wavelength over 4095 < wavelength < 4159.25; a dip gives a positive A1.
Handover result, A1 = 2.4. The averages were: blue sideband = 9.77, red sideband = 10.1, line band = 9.55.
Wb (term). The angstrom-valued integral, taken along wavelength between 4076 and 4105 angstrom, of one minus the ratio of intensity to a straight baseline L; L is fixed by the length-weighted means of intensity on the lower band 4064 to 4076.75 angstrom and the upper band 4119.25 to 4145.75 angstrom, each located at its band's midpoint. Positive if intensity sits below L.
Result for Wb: 1.1 angstrom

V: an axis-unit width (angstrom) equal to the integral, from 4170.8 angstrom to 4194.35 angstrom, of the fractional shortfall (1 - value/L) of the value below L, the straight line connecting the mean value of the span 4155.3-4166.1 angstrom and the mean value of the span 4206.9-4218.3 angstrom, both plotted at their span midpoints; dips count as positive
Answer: 1.11 angstrom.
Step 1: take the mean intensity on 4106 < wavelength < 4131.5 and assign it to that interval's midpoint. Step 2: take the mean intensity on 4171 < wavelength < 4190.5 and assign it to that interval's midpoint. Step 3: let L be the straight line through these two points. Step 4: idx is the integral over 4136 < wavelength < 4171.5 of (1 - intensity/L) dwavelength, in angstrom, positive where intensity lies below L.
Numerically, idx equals -1.55 angstrom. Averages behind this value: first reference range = 9.87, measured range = 10.1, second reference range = 9.52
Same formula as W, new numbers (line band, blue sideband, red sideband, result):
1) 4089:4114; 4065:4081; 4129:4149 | 1.2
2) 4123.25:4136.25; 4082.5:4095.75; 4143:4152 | 0.2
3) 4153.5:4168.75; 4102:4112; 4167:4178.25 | -1.1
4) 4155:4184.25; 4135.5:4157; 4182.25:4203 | -0.1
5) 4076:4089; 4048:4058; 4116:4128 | 0.2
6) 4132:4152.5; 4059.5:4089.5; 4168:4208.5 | -0.9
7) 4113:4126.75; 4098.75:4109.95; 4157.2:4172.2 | -2.0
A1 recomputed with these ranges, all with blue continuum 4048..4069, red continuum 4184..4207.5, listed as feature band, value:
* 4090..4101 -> 0.3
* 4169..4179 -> 0.2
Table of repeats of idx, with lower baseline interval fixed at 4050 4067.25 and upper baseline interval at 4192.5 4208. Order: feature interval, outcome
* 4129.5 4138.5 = -0.19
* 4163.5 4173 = -0.35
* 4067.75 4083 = -0.04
